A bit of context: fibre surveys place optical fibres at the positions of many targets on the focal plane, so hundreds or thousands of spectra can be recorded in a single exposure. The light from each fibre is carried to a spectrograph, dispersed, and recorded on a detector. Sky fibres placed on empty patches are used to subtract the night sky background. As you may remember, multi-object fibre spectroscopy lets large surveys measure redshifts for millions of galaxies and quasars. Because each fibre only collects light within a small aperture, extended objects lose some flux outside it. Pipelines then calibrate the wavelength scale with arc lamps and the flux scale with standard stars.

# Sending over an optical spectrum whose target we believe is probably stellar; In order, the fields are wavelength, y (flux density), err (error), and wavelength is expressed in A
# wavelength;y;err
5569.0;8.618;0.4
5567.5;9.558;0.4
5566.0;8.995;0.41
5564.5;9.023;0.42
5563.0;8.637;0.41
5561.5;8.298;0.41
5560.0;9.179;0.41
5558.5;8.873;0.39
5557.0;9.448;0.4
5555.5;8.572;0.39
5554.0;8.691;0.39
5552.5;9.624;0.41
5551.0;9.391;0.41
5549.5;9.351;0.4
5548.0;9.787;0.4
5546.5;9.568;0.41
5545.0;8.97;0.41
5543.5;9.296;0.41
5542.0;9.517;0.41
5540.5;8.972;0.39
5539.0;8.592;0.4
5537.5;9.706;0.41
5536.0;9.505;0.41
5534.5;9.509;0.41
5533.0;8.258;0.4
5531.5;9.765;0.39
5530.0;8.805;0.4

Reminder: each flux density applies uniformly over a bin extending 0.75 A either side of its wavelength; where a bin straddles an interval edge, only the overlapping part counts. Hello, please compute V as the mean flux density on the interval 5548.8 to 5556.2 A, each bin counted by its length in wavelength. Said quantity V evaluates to 9.13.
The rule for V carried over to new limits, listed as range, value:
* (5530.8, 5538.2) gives 9.34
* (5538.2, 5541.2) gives 8.79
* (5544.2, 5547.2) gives 9.26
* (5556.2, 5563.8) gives 8.89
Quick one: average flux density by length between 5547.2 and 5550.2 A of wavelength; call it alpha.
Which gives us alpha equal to 9.57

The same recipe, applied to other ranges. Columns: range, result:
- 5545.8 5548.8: 9.67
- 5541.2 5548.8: 9.42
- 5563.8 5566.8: 9.02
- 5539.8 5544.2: 9.26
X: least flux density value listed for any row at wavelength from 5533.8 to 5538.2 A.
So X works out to 9.505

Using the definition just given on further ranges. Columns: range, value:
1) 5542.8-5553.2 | 8.97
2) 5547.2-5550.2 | 9.351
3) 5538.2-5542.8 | 8.592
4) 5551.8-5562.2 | 8.298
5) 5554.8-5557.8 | 8.572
